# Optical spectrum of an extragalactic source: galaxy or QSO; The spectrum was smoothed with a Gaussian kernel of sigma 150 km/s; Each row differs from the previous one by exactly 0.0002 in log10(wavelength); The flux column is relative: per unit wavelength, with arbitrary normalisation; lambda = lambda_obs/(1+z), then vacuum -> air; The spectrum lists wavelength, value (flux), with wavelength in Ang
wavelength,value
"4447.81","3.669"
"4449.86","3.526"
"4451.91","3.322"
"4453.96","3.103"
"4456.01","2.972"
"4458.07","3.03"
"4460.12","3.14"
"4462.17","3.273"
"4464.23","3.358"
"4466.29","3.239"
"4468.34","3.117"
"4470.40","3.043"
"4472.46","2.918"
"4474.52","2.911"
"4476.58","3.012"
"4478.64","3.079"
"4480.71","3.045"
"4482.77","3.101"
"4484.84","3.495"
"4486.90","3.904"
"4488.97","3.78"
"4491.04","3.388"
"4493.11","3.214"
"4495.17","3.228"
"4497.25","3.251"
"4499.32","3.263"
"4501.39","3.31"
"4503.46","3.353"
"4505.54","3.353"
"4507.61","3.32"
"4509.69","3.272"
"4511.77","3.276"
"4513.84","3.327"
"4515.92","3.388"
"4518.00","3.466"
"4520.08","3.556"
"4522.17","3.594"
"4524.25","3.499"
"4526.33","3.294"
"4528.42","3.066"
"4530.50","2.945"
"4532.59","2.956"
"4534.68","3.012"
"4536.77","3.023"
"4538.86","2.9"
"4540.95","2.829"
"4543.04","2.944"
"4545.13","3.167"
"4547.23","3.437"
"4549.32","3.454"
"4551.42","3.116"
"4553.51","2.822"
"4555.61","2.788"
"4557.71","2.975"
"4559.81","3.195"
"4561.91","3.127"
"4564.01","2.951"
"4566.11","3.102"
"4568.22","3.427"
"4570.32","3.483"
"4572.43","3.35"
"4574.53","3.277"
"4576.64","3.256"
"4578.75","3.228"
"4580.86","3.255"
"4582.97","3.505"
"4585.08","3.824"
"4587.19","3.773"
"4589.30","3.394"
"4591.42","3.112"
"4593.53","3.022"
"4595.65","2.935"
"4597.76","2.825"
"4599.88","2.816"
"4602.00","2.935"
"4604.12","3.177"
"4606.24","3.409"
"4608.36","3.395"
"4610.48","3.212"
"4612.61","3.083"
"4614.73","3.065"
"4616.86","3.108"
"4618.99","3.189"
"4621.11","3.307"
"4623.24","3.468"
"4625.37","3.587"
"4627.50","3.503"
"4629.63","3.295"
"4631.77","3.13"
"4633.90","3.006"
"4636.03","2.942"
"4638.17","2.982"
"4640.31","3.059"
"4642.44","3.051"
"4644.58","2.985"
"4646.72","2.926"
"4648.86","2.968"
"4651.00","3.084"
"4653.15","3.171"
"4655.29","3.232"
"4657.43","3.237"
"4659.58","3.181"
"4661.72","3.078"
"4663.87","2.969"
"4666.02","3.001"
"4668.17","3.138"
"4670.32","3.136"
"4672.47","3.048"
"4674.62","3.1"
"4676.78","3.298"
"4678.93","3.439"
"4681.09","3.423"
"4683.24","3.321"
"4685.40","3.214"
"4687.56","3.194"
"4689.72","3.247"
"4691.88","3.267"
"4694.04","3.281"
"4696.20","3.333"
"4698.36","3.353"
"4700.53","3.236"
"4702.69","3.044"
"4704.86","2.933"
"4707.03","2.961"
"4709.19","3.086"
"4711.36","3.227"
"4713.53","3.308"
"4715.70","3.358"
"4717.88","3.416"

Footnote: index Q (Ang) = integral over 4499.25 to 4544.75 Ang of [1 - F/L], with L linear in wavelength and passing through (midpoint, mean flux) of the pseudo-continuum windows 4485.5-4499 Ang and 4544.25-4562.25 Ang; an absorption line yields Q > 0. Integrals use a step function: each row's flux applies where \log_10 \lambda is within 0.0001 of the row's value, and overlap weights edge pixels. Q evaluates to 0.9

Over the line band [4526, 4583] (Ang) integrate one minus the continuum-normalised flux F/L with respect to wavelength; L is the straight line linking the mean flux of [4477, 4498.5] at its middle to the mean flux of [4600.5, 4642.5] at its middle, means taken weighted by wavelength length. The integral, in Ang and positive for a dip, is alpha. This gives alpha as 2.4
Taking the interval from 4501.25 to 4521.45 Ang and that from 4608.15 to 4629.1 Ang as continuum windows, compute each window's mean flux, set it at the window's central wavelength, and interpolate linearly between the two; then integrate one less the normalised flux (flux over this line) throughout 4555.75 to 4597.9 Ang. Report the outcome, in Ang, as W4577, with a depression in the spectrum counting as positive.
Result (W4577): 0.9 Ang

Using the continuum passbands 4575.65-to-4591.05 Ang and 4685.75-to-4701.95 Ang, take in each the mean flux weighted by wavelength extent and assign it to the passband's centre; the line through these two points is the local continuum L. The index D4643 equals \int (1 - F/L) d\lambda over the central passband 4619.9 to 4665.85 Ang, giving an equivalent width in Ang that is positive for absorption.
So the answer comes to 2.8 Ang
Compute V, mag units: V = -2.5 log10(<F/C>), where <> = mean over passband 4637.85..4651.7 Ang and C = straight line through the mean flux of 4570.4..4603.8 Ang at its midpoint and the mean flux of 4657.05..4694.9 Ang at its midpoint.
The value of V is 0.071 mag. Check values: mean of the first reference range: 3.24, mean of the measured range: 3.01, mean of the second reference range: 3.2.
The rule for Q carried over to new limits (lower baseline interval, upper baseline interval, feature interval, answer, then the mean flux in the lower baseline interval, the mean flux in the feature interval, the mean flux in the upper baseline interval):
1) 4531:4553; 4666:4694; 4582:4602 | -0.6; 3.07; 3.23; 3.23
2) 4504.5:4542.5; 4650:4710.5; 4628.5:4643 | 0.6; 3.22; 3.07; 3.18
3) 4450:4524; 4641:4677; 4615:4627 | -0.7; 3.27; 3.32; 3.09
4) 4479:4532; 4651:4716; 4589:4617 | 1.4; 3.34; 3.1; 3.19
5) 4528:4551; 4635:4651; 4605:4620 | -1.0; 3.07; 3.21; 2.99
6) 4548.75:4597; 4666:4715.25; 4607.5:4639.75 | 0.0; 3.23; 3.21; 3.21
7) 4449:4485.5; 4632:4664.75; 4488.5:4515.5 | -1.7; 3.14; 3.33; 3.06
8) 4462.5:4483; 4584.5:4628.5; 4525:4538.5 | 0.4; 3.09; 3.05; 3.24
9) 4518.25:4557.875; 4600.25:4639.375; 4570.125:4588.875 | -1.6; 3.13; 3.44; 3.2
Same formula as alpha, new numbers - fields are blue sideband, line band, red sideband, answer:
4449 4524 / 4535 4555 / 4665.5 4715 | 1.16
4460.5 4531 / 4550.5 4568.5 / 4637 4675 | 0.91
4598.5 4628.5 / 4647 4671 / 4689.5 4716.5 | 0.83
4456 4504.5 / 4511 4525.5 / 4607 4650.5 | -1.04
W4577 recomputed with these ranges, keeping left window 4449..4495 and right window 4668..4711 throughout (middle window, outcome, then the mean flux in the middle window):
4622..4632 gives -0.64 Ang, 3.41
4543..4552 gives -0.12 Ang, 3.26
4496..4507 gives -0.28 Ang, 3.3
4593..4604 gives 0.99 Ang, 2.92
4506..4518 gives -0.41 Ang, 3.33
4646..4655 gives 0.42 Ang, 3.06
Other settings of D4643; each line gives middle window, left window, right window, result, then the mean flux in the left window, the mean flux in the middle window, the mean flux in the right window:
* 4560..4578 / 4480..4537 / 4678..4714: 0.2 Ang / 3.32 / 3.24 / 3.23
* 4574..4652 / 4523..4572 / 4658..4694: -0.9 Ang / 3.11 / 3.19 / 3.19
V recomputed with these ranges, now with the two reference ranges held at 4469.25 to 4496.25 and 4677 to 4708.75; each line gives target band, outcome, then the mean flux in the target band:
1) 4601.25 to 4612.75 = 0.01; 3.22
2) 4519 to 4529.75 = -0.05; 3.39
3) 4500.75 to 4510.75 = -0.03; 3.32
